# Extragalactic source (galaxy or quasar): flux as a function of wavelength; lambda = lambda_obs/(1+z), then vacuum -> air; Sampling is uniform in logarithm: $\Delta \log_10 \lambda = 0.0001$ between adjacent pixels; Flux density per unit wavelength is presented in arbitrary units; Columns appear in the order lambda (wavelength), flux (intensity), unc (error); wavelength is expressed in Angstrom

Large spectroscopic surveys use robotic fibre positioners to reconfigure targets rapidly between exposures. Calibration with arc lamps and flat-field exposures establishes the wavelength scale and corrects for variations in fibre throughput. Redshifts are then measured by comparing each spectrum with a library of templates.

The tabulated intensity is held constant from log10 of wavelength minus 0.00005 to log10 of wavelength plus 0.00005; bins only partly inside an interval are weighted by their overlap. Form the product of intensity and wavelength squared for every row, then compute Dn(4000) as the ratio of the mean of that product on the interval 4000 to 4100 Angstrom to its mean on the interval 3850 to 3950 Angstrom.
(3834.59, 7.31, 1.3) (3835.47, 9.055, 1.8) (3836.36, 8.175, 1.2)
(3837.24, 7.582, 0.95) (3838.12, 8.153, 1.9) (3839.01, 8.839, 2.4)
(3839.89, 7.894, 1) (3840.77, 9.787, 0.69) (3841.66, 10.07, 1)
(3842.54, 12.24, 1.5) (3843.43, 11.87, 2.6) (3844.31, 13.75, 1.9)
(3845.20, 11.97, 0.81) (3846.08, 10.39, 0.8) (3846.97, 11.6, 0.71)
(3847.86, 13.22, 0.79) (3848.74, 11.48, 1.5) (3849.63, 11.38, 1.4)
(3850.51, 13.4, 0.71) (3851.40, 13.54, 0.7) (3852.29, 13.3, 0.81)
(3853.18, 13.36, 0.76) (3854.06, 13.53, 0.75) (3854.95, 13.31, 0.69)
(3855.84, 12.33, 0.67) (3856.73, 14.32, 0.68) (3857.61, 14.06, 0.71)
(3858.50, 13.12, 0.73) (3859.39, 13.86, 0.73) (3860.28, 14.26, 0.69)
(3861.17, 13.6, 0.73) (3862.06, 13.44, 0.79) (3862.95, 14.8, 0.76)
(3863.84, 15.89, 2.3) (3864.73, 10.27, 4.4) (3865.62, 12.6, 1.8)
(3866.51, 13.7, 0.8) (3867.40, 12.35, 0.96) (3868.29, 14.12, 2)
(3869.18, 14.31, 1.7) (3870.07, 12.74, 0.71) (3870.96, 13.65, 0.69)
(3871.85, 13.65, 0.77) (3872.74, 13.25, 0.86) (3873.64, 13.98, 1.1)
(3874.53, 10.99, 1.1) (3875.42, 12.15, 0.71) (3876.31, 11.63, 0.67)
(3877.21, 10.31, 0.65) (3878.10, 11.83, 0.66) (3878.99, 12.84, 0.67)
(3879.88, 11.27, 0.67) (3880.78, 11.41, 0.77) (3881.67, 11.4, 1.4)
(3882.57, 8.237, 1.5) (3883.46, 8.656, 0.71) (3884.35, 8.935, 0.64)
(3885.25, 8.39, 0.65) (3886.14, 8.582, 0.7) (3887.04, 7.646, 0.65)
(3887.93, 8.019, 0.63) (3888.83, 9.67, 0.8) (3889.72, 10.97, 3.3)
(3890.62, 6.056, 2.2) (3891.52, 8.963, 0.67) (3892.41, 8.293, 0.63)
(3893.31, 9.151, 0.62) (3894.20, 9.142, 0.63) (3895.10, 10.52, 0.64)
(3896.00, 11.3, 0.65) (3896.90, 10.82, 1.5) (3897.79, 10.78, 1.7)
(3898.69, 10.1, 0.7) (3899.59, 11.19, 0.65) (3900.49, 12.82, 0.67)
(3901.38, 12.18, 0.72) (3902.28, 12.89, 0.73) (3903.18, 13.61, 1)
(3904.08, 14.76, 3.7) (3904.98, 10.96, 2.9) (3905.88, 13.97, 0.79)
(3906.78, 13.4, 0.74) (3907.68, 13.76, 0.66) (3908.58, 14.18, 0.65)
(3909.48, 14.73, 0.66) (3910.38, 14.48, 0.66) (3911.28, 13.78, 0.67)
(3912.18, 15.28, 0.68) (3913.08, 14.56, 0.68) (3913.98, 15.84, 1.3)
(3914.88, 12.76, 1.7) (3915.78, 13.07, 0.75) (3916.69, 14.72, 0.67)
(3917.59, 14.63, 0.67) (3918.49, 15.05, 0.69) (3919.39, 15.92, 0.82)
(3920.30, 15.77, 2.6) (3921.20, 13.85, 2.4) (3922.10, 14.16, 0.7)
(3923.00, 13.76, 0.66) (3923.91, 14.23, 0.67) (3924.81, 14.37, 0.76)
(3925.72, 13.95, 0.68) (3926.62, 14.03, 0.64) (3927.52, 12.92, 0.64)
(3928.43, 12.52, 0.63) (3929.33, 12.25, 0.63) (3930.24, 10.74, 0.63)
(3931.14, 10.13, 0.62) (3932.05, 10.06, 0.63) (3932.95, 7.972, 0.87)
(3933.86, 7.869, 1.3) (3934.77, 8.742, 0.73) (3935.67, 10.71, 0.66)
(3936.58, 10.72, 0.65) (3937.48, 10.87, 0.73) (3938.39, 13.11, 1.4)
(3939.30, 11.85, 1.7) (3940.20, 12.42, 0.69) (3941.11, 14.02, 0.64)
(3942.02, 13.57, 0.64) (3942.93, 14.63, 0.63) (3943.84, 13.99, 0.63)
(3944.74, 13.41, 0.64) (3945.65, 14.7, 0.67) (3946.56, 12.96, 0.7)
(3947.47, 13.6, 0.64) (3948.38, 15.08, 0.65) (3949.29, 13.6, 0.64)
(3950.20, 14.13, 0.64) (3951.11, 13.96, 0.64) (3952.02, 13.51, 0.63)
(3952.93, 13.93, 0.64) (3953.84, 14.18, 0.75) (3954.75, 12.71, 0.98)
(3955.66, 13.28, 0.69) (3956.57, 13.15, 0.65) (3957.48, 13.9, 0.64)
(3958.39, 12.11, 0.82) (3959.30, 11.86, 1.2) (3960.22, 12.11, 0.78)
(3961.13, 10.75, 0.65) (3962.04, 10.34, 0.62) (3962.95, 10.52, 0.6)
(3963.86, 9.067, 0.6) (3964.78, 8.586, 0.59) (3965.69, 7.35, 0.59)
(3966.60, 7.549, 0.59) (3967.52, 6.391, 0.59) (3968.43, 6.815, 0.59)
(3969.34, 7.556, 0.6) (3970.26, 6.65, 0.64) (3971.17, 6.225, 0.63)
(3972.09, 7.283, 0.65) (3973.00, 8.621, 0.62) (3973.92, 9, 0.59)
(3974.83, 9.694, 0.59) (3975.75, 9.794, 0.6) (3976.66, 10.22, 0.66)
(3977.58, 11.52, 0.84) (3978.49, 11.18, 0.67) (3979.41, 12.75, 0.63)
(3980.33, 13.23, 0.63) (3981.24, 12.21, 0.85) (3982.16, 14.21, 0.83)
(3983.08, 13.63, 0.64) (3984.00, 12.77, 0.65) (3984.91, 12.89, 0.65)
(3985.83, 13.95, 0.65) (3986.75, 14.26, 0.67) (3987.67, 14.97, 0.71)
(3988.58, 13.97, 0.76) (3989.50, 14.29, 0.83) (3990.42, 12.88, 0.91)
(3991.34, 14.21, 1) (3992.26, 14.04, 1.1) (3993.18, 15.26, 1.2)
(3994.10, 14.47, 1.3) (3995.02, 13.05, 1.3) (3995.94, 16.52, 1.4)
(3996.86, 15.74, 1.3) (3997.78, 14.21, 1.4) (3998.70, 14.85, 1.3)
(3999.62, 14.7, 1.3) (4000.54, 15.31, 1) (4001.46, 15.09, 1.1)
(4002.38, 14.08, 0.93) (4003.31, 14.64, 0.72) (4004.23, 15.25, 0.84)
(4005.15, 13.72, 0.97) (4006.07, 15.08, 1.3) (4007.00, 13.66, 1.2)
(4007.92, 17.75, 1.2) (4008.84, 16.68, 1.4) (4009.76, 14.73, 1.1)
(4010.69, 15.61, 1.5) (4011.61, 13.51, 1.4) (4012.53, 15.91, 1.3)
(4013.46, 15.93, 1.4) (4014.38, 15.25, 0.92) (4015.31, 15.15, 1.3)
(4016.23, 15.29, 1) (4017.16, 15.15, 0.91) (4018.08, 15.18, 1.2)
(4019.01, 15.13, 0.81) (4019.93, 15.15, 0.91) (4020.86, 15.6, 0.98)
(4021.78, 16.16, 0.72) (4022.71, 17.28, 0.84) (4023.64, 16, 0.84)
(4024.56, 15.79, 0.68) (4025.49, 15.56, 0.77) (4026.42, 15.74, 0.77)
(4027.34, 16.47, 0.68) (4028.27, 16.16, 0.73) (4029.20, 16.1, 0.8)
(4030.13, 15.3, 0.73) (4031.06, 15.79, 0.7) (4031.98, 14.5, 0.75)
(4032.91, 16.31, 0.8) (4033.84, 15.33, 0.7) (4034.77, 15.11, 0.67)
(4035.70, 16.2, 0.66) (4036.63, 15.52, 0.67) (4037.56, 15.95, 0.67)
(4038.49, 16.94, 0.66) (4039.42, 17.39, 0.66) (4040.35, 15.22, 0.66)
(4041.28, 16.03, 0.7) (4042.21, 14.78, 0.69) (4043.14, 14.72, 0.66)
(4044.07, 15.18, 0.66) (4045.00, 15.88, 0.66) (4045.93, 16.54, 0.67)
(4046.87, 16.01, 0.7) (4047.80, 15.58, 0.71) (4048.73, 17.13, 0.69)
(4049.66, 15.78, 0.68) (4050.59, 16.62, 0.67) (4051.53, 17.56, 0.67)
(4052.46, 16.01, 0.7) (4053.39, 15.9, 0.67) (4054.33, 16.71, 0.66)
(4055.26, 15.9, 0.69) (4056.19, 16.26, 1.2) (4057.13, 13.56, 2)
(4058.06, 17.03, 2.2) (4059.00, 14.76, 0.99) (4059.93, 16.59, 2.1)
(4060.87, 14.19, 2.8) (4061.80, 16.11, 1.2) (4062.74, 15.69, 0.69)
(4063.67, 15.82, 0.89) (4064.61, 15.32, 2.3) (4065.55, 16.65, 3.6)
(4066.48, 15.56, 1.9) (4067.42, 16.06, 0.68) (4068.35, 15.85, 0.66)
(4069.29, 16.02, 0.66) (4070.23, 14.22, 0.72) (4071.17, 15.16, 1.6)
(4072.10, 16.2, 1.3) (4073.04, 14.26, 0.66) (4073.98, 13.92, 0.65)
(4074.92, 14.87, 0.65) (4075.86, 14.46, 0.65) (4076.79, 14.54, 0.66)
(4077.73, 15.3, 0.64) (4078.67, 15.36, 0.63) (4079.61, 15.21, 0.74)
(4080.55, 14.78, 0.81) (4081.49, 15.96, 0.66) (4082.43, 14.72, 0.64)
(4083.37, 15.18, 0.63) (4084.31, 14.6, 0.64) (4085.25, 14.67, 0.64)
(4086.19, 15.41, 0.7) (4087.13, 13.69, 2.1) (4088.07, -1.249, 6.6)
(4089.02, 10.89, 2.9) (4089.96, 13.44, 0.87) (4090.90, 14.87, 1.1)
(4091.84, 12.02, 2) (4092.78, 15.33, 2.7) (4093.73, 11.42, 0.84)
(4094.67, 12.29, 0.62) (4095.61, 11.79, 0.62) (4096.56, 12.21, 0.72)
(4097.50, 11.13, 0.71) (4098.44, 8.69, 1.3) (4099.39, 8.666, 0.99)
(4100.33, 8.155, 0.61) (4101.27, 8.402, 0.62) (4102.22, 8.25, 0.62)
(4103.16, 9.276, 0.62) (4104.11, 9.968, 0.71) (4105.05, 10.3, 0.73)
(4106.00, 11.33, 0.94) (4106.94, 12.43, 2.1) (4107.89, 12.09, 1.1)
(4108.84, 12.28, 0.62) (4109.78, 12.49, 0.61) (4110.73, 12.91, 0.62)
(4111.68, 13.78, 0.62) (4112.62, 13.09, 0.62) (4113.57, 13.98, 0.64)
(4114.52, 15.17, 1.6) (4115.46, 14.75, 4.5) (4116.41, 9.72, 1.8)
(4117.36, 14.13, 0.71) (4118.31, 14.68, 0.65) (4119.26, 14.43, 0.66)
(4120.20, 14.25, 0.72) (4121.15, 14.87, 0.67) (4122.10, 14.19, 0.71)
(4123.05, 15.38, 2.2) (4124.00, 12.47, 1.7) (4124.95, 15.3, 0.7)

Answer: 1.30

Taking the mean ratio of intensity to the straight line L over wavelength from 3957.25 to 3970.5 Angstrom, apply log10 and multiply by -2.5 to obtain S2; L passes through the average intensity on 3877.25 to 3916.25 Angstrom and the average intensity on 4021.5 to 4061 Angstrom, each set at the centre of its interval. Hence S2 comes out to 0.39 mag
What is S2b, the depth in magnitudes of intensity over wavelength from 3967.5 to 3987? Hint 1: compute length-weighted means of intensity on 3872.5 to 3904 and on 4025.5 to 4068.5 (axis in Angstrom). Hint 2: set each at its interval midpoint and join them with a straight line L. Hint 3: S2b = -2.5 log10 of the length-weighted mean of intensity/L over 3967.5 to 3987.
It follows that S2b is 0.27 mag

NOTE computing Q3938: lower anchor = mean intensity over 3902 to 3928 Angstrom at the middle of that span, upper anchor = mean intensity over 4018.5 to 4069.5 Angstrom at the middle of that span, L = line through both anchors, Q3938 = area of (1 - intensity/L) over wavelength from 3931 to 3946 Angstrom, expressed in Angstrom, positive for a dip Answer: 2.8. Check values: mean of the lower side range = 14.1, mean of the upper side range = 15.9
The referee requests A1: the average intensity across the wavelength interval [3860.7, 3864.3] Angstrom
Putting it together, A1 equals 14.4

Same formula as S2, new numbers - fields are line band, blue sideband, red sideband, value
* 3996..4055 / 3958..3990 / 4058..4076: -0.18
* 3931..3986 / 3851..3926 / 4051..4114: 0.14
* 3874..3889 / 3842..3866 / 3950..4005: 0.25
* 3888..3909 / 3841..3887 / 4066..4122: 0.11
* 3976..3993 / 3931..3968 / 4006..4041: 0.04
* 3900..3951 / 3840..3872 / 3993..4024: 0.06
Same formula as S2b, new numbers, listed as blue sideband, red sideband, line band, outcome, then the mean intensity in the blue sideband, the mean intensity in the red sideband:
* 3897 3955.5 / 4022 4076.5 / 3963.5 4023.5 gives 0.12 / 13.1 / 15.7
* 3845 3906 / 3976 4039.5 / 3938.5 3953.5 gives -0.02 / 11.8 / 14.8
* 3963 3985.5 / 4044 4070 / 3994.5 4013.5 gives -0.24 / 9.84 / 15.9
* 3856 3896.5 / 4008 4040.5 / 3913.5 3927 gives -0.13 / 11.5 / 15.7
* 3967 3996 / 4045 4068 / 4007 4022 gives -0.14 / 11.6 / 16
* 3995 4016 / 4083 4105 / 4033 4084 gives -0.22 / 15.1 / 11.2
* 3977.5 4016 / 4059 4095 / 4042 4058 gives -0.11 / 14.4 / 14.4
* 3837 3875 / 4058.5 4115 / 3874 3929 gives 0.05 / 12.5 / 13.3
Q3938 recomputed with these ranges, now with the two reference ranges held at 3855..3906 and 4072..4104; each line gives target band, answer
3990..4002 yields -2.5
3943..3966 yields -1.2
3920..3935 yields -0.5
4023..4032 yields -2.6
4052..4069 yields -4.6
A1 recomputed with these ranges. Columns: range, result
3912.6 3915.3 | 14.4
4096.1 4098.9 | 10.7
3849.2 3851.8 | 12.8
